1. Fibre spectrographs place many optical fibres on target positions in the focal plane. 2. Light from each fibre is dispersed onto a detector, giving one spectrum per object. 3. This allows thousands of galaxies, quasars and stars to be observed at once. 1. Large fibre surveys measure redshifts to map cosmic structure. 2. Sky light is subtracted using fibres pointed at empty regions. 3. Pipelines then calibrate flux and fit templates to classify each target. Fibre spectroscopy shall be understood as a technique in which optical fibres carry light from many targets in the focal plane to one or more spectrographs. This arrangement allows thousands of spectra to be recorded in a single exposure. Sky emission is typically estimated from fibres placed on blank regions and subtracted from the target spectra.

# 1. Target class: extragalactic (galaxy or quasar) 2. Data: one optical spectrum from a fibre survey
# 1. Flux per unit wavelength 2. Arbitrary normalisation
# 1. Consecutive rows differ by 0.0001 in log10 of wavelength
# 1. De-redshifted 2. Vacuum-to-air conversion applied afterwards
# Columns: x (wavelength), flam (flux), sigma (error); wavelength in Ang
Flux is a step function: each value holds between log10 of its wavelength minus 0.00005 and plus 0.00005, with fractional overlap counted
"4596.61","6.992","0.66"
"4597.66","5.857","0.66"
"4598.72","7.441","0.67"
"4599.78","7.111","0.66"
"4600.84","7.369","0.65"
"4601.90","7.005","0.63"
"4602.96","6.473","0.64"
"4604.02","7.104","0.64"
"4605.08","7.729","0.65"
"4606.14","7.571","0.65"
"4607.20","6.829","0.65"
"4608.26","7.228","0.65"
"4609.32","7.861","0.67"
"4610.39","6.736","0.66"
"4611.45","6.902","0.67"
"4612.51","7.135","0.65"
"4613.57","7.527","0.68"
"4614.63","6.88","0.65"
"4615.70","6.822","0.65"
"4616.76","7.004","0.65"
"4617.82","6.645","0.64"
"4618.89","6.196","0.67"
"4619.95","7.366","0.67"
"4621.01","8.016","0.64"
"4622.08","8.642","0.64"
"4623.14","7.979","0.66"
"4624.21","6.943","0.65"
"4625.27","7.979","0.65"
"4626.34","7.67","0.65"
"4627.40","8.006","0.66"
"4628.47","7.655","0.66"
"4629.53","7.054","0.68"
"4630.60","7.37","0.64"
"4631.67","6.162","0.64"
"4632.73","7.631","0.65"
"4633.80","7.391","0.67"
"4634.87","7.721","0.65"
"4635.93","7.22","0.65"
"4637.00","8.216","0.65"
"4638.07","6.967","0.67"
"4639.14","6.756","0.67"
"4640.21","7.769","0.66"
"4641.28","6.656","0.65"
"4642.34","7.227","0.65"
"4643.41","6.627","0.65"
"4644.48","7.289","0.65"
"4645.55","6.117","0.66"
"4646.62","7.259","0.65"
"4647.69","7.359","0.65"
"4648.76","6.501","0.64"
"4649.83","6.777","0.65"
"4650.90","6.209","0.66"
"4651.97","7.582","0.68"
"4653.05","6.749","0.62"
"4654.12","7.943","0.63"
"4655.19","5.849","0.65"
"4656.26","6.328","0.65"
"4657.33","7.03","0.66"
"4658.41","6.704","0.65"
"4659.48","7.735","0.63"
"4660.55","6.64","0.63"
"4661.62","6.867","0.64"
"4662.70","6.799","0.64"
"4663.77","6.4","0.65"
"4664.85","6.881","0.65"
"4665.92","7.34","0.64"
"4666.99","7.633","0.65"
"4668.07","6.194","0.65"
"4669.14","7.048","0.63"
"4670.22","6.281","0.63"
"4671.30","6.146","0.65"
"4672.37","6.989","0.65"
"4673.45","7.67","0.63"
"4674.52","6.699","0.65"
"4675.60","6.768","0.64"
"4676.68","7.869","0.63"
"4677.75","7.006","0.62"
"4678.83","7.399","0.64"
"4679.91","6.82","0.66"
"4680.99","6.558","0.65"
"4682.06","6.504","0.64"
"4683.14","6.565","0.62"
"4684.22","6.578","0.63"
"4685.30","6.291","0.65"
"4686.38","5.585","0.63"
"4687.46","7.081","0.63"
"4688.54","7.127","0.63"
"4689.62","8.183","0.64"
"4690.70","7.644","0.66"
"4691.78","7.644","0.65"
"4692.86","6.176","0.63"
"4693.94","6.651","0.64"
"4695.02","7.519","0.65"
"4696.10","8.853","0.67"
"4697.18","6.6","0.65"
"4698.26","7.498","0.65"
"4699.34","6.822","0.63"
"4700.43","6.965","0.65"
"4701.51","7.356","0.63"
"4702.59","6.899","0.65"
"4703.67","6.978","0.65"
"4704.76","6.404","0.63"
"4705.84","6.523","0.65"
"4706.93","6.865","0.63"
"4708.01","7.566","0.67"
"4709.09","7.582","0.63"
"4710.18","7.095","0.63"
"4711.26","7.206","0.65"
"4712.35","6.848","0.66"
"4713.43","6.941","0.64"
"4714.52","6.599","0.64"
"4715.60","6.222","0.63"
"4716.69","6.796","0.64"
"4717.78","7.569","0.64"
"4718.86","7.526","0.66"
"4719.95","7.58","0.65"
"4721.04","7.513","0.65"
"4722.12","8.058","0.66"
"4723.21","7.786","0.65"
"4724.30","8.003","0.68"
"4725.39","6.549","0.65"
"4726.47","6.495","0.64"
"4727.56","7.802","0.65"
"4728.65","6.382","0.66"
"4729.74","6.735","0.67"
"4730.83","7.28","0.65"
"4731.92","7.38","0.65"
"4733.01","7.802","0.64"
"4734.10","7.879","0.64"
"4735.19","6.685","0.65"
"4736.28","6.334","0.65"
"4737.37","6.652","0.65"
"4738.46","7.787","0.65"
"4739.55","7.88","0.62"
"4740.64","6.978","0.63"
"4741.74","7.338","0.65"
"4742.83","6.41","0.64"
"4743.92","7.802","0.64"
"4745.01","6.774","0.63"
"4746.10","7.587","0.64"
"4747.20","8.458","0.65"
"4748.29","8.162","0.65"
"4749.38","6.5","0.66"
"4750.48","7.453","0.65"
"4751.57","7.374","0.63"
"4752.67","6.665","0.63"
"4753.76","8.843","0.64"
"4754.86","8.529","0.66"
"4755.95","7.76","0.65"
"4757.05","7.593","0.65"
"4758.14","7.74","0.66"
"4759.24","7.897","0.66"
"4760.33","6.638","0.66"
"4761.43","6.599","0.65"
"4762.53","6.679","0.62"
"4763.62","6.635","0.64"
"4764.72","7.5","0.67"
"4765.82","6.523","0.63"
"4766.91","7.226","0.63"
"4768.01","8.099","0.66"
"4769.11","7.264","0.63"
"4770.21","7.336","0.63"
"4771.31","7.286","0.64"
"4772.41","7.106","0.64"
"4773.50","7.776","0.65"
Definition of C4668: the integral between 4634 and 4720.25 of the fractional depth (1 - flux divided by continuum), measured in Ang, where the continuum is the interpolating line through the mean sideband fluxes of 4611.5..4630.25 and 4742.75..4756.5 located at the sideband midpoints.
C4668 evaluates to 5.5 Ang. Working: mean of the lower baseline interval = 7.37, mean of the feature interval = 6.99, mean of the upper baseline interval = 7.6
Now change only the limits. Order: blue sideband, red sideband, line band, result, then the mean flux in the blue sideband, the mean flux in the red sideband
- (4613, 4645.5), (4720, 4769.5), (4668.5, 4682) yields 0.73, 7.3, 7.34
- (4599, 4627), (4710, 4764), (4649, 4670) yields 1.17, 7.26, 7.28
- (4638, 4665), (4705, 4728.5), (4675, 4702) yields 0.03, 6.88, 7.17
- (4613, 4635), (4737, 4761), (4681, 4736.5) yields 2.69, 7.36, 7.49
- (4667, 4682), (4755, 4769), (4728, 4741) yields 0.01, 6.89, 7.28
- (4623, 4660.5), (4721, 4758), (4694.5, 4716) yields 0.68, 7.14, 7.39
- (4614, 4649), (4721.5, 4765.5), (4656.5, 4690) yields 1.88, 7.25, 7.33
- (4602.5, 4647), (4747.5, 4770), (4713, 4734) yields 0.37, 7.25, 7.39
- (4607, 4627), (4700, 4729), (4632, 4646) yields 0.13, 7.29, 7.12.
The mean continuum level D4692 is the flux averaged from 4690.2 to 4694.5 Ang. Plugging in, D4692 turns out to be 7.03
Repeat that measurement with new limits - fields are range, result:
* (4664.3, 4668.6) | 7.01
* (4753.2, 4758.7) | 8.09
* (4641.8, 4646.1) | 6.83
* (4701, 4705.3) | 6.91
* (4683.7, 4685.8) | 6.43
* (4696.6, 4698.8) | 7.1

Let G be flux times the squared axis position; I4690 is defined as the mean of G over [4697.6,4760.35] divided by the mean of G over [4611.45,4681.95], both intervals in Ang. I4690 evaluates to 1.06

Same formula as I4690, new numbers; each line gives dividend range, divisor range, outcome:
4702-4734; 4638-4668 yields 1.06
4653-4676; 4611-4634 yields 0.95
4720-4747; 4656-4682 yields 1.08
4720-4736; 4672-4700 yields 1.06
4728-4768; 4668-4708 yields 1.08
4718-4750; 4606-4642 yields 1.05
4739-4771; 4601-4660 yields 1.09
